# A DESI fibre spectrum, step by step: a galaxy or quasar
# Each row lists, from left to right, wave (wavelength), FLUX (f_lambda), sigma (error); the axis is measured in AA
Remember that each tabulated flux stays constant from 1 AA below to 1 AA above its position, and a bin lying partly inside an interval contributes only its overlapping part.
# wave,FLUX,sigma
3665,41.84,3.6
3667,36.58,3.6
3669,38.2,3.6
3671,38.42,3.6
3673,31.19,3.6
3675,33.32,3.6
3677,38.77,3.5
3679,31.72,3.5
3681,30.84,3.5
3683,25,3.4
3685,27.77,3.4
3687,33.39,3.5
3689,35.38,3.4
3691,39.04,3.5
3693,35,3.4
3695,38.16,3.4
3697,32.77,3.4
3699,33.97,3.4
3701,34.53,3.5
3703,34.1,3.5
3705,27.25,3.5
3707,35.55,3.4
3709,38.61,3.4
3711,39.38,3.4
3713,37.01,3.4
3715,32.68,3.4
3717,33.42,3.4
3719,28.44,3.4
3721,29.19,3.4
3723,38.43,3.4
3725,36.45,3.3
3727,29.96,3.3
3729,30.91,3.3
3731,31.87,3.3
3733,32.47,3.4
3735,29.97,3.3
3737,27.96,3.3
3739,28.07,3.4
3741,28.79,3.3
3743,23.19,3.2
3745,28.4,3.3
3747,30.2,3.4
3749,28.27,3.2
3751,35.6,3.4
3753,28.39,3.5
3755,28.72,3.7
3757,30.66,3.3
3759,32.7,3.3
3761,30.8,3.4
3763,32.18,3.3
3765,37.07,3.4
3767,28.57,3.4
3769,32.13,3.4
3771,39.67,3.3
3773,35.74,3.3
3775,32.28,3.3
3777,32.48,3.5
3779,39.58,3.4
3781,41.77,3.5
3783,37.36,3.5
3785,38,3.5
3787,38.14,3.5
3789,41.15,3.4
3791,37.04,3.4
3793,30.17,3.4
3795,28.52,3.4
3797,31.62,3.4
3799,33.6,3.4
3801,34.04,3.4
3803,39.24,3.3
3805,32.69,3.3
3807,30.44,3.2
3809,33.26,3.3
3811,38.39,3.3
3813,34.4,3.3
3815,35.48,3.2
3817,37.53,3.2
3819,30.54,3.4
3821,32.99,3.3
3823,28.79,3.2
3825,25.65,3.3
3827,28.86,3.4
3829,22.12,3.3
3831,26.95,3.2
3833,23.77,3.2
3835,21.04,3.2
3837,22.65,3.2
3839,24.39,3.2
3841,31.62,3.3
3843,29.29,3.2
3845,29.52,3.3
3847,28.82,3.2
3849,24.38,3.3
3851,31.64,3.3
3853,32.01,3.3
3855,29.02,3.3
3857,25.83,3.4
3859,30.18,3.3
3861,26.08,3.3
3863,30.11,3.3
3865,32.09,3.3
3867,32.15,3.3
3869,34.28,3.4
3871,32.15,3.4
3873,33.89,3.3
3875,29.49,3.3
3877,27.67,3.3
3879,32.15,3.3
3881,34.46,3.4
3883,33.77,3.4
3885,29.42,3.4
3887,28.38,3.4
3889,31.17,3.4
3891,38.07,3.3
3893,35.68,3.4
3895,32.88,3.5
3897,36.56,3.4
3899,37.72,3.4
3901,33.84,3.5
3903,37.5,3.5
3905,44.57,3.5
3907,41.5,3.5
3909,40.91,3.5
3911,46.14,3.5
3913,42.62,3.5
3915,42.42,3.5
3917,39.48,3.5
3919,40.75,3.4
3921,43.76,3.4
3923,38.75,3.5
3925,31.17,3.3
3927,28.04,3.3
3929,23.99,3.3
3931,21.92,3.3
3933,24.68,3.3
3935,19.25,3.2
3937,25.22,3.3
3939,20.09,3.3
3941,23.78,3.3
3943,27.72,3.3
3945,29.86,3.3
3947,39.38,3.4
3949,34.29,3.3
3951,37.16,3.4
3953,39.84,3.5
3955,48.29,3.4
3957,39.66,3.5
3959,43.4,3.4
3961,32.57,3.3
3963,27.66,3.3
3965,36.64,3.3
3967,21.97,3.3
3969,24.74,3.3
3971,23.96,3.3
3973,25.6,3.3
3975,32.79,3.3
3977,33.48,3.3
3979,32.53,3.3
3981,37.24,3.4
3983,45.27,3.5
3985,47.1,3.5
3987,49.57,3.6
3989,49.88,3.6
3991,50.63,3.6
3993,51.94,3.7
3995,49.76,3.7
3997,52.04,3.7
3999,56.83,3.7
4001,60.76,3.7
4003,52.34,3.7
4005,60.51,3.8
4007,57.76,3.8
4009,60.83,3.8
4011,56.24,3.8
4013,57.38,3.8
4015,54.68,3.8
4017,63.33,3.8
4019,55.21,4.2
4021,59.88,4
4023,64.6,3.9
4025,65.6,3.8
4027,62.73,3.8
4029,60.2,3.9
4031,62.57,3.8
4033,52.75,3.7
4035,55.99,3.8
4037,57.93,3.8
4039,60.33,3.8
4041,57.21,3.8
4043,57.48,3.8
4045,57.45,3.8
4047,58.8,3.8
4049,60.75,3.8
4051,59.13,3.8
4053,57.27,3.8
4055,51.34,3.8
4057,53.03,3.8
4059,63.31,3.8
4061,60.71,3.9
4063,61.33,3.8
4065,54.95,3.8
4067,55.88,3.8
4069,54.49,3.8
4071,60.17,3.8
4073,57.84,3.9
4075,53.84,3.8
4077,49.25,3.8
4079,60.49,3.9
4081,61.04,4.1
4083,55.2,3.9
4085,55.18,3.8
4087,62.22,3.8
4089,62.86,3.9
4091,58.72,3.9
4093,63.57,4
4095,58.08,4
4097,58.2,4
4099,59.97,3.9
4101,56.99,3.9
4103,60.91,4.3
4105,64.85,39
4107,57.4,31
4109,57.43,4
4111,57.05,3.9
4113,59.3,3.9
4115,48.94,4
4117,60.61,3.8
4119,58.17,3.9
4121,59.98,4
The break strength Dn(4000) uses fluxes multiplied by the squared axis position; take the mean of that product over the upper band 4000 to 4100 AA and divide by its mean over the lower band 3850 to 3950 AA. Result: 1.92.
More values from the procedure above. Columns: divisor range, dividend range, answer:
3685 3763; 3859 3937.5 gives 1.14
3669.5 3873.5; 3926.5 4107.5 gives 1.75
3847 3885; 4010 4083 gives 2.08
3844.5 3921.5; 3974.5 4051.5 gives 1.70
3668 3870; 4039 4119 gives 2.12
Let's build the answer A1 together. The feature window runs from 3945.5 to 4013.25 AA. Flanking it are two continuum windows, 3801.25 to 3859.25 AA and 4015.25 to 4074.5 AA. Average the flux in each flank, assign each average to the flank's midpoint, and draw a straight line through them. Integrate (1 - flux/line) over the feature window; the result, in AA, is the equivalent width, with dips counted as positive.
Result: 9.7 AA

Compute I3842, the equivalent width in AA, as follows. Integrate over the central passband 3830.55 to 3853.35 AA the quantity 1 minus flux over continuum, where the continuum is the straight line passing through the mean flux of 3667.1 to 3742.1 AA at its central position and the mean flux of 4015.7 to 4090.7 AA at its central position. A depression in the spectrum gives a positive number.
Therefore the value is 8.5 AA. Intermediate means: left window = 33.2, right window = 58.4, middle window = 27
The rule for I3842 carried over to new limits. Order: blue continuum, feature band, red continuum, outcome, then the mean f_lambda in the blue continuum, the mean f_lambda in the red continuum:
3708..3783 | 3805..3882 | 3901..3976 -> 7.4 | 32.6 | 33.6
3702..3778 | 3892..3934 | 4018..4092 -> 9.0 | 32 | 58.3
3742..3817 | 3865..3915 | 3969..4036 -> 8.3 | 33.6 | 51.2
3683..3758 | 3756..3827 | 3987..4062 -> 7.3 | 32.2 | 57.4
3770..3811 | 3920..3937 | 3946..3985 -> 3.0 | 35.4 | 34.9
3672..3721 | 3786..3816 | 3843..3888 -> -2.8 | 33.5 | 30.3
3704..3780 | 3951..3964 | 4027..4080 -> 2.9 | 32.2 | 57.6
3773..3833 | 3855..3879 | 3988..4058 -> 5.9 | 33.4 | 57.3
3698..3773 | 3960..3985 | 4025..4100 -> 9.4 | 32.1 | 58.3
